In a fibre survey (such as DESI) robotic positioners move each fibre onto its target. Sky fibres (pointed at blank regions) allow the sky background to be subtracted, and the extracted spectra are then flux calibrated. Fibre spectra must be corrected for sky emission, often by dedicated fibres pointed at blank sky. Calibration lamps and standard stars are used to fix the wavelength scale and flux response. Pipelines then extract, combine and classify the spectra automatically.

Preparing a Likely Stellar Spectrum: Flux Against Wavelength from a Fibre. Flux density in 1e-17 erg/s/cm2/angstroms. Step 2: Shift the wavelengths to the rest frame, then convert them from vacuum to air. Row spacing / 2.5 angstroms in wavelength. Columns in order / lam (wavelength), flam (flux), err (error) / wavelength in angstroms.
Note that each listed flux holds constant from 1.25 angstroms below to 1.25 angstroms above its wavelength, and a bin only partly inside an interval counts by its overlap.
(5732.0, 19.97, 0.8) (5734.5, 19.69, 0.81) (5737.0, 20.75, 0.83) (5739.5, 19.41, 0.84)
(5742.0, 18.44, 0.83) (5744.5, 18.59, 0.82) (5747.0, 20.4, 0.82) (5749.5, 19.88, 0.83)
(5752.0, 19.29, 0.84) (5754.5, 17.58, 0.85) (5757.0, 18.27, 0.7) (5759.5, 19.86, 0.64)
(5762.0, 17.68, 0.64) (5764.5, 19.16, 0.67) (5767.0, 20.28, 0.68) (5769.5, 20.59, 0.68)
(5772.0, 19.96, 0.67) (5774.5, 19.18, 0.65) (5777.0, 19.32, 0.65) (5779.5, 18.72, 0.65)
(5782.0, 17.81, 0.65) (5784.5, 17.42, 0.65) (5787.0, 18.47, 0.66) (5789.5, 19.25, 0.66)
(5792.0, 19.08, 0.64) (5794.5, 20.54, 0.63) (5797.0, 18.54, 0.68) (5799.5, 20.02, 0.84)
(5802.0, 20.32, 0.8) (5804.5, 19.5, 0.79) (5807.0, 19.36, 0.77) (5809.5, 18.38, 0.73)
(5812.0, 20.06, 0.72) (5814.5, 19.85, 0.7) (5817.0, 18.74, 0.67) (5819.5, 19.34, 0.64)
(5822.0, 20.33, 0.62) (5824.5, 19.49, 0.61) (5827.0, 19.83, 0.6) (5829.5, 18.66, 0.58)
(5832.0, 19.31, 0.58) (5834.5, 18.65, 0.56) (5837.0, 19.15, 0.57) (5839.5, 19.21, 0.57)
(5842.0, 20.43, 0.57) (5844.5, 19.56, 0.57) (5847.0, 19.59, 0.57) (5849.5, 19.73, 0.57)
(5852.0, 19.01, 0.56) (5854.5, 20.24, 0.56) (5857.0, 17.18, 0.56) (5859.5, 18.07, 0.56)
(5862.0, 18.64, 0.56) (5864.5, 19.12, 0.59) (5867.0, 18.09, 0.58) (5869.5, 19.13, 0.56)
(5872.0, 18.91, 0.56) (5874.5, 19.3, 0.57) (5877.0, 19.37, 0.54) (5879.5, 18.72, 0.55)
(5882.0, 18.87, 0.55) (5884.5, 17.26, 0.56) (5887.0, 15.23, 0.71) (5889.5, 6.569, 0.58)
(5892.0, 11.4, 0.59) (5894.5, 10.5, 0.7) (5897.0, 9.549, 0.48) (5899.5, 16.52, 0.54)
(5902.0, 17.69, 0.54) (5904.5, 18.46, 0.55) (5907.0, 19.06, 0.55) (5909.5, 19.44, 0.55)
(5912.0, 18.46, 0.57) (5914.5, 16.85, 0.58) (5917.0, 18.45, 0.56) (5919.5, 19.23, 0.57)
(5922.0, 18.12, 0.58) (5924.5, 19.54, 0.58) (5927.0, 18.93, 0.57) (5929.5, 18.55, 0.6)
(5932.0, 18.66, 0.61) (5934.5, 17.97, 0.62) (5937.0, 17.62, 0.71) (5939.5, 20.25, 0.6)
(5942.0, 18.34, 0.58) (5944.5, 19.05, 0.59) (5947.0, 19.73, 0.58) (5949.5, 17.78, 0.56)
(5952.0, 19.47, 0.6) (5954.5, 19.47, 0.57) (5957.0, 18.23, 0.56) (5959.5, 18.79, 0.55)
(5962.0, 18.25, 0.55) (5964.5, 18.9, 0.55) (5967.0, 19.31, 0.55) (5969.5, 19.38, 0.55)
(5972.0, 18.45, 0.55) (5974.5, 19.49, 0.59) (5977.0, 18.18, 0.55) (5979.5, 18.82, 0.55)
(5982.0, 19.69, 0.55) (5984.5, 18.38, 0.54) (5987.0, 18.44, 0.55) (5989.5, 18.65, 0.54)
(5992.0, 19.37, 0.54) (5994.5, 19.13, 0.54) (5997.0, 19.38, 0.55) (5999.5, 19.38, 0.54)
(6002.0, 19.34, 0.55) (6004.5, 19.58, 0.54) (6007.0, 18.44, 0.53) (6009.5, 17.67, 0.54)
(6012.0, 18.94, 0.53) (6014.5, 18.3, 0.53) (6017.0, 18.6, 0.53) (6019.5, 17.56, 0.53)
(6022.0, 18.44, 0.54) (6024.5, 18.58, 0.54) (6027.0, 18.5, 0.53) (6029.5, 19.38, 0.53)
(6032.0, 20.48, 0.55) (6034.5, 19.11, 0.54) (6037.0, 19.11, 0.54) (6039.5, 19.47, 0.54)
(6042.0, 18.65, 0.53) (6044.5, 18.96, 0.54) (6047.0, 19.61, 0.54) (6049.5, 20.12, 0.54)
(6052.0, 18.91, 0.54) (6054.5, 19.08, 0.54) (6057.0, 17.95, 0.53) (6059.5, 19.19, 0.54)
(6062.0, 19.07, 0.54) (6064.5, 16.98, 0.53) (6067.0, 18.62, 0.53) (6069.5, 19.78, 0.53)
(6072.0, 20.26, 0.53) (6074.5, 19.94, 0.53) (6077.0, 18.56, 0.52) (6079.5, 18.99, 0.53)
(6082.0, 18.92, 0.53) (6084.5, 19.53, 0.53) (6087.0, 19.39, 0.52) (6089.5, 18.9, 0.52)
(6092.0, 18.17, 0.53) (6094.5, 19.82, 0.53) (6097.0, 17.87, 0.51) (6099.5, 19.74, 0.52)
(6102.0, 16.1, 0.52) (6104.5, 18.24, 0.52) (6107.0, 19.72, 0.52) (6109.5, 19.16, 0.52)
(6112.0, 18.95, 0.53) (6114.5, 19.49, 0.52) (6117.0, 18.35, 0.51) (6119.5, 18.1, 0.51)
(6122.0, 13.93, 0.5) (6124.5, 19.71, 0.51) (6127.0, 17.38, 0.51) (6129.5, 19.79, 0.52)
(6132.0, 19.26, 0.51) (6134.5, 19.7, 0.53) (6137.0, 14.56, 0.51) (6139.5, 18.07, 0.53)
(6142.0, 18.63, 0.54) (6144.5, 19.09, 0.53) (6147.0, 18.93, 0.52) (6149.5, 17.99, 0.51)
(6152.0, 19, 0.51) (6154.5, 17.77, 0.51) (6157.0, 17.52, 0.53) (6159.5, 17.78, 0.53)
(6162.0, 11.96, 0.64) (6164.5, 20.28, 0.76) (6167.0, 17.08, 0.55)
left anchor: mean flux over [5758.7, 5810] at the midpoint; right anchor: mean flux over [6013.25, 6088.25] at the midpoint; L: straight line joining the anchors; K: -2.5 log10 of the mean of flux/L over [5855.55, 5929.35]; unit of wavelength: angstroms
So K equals 0.12 mag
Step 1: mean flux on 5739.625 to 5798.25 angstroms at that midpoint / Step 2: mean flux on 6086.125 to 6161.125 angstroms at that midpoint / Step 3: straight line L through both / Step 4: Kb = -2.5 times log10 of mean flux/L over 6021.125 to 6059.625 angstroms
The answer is -0.034 mag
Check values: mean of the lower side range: 19.1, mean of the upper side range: 18.3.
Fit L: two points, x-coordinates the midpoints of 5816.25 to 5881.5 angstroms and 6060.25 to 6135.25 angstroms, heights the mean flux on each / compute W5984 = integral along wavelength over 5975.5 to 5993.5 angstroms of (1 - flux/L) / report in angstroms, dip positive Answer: 0.1 angstroms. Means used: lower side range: 19.1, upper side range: 18.7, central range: 18.8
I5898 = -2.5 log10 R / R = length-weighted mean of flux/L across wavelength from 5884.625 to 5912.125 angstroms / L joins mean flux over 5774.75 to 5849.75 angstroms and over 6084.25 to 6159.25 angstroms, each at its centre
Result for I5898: 0.276 mag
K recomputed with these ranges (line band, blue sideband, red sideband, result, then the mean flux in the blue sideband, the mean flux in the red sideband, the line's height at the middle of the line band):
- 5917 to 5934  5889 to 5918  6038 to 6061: -0.17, 15.4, 19.1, 16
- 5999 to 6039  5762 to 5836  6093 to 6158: -0.01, 19.3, 18.3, 18.7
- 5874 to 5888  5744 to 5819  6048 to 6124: 0.06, 19.2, 18.7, 19.1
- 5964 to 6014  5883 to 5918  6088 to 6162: -0.15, 15.4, 18.2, 16.5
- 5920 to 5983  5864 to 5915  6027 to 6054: -0.07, 16.6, 19.3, 17.7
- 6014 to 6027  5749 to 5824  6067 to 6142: 0.03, 19.2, 18.6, 18.8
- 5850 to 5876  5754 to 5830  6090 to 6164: 0.01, 19.2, 18.1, 19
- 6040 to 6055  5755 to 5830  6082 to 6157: -0.04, 19.3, 18.5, 18.6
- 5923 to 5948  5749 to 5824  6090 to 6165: -0.01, 19.2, 18.2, 18.8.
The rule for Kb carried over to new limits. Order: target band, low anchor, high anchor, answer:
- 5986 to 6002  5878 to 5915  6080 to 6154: -0.13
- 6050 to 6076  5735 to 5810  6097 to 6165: -0.04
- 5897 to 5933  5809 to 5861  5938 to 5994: 0.06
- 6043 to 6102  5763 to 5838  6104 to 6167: -0.04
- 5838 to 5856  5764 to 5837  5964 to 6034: -0.02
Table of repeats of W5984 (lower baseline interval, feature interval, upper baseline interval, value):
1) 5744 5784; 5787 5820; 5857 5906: -2.2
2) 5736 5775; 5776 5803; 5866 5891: -0.5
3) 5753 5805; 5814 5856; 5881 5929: -3.7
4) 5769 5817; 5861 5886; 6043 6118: 0.6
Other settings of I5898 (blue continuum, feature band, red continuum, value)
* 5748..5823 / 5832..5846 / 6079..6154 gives -0.02 mag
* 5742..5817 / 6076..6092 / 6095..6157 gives -0.03 mag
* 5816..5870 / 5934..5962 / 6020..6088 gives 0.02 mag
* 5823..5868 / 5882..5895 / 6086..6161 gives 0.42 mag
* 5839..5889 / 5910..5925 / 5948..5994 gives 0.02 mag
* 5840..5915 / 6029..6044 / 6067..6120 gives -0.05 mag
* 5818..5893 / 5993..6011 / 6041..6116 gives -0.02 mag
